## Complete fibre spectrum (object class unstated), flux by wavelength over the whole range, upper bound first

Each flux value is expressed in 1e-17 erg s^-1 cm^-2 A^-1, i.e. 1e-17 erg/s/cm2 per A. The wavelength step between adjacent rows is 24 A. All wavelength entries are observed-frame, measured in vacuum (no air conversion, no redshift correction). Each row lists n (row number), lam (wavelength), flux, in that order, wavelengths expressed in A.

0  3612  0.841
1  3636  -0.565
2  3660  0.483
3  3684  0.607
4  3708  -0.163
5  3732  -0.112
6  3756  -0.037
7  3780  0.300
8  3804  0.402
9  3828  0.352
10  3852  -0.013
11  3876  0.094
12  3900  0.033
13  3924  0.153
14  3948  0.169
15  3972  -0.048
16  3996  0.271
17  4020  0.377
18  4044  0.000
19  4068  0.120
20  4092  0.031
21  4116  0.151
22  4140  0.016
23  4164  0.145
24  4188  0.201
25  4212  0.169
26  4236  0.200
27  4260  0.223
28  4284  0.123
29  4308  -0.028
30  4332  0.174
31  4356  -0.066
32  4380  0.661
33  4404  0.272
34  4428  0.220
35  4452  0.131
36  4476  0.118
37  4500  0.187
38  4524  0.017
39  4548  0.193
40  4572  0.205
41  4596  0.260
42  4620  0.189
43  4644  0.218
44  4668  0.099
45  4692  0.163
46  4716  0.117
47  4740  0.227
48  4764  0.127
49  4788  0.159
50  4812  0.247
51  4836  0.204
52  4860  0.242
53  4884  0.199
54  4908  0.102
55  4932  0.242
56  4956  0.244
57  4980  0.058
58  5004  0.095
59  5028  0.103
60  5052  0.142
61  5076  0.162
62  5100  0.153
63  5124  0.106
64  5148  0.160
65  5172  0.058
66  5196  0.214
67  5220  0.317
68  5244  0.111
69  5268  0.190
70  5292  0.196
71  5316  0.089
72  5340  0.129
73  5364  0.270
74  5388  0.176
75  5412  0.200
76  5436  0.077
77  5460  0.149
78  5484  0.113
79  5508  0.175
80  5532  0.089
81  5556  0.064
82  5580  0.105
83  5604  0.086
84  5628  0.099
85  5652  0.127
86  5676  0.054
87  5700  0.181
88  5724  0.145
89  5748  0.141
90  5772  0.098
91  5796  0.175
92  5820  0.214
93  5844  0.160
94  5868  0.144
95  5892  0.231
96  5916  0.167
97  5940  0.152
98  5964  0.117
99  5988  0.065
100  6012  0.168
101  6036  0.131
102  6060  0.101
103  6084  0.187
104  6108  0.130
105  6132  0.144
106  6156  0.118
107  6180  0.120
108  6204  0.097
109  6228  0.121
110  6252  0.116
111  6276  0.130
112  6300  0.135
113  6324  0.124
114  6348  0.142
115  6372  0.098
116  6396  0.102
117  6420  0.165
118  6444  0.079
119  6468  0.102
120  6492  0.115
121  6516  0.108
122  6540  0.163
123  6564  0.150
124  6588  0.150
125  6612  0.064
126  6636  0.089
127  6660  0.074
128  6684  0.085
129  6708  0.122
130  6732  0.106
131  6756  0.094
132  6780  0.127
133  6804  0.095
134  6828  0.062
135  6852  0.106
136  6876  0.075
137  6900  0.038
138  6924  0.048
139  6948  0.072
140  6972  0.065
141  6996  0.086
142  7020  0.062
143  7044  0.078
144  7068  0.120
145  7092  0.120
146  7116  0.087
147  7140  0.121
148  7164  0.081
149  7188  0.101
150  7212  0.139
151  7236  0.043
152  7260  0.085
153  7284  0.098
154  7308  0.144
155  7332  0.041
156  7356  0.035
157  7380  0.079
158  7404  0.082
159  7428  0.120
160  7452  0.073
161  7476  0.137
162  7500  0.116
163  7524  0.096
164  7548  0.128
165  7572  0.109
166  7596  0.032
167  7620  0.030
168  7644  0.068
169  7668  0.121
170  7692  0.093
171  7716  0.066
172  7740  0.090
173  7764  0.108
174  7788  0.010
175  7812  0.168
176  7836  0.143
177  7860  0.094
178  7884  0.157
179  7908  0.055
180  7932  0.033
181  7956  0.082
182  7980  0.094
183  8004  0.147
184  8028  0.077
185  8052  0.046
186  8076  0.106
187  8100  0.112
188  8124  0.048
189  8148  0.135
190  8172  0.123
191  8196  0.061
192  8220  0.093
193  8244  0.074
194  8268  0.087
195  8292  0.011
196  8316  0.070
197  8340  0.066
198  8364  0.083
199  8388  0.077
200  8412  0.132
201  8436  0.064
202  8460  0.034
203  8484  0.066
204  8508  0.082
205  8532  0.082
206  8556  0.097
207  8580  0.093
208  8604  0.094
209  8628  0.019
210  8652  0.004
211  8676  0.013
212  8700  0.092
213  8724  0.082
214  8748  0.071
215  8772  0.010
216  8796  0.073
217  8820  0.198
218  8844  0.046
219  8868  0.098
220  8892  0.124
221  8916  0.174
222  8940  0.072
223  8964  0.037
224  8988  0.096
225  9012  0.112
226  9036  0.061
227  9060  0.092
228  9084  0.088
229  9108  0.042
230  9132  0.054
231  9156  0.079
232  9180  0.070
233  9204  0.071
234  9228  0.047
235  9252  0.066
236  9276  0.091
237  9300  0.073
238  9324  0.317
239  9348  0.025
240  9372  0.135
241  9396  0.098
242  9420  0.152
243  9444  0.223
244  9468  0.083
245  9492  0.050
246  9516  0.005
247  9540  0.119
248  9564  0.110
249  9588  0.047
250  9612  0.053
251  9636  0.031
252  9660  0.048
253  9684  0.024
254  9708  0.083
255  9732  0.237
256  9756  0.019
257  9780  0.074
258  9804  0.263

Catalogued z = 0.214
